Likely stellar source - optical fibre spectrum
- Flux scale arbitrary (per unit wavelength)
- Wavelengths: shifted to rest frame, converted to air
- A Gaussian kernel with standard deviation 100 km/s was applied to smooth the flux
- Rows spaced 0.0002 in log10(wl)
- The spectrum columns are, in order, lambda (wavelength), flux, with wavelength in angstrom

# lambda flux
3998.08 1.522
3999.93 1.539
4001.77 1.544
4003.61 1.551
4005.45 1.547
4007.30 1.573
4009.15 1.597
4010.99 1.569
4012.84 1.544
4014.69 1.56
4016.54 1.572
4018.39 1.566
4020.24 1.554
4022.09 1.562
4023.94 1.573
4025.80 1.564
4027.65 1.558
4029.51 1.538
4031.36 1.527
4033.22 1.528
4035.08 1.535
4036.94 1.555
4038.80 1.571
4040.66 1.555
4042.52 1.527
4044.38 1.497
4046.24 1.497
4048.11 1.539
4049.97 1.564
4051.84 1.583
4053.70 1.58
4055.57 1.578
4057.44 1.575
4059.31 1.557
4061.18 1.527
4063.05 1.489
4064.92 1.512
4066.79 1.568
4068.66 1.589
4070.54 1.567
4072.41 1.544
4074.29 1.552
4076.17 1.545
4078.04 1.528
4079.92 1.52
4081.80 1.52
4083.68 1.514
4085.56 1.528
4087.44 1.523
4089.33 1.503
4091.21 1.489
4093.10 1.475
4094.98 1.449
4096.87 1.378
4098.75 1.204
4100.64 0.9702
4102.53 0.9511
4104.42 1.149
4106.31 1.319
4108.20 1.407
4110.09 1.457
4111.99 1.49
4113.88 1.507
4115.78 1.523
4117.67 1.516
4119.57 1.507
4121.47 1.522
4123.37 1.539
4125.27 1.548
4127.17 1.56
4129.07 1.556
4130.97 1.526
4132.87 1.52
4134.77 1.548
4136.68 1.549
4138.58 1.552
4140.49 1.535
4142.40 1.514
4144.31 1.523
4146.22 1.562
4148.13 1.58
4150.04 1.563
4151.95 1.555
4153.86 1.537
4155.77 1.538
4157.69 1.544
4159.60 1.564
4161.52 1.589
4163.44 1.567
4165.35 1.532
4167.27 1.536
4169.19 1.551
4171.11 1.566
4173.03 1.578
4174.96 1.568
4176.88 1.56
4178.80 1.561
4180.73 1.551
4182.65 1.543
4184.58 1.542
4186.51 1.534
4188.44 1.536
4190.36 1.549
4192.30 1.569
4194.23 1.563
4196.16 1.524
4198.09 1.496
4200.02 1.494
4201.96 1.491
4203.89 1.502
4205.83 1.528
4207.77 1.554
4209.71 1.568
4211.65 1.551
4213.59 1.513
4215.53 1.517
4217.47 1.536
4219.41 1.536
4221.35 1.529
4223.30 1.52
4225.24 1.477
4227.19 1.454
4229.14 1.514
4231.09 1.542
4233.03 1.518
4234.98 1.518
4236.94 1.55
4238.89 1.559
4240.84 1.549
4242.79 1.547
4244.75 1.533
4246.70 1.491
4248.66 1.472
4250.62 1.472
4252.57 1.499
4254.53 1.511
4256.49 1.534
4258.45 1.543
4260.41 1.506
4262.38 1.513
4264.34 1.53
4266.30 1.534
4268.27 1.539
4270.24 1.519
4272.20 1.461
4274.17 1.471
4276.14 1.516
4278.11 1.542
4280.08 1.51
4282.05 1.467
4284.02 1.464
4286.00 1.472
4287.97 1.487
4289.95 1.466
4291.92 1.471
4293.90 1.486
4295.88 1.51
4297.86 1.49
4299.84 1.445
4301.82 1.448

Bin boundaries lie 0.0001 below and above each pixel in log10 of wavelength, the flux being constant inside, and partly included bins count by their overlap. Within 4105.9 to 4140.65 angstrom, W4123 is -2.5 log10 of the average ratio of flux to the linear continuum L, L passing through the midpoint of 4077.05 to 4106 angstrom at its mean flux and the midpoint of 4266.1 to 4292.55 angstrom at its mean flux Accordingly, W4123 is -0.08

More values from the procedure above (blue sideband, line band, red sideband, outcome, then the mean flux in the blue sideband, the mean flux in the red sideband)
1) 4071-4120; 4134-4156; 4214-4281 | -0.066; 1.43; 1.52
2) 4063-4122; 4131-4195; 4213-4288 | -0.054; 1.45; 1.51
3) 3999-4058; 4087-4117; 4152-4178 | 0.145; 1.55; 1.56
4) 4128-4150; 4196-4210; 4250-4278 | 0.007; 1.54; 1.51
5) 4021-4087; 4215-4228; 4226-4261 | 0.007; 1.54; 1.52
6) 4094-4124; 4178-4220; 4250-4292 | -0.067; 1.37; 1.5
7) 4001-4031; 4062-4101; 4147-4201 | 0.053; 1.56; 1.55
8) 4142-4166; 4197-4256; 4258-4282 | 0.007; 1.55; 1.51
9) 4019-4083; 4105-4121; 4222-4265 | 0.056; 1.55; 1.52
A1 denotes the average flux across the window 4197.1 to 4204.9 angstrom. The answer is 1.5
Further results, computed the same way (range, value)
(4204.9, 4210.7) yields 1.55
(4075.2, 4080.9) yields 1.53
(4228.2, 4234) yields 1.53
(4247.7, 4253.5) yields 1.48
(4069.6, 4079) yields 1.55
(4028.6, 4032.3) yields 1.53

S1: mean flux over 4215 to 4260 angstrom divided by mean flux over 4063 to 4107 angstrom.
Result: 1.1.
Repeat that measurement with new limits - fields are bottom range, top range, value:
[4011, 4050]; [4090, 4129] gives 0.91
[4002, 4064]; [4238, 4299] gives 0.97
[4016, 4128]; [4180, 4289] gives 1.02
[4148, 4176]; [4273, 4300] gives 0.95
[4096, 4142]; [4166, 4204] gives 1.08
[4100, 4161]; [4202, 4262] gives 1.03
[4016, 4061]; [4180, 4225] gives 0.99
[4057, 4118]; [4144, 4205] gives 1.07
